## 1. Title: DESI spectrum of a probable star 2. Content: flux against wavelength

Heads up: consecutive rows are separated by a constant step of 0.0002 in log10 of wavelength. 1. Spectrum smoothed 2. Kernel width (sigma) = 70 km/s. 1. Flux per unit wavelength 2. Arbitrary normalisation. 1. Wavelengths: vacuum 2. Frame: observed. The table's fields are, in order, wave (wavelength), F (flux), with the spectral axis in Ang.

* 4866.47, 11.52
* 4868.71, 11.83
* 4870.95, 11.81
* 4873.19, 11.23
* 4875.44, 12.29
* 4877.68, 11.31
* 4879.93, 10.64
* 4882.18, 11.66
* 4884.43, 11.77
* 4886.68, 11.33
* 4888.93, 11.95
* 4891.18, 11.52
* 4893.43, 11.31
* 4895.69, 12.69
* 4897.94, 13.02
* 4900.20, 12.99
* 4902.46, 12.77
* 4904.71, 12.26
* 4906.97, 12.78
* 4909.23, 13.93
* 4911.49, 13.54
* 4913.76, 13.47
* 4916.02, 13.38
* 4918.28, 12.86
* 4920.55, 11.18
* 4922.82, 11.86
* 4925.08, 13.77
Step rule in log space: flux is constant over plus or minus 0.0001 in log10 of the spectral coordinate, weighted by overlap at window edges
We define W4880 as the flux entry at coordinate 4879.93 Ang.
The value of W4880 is 10.64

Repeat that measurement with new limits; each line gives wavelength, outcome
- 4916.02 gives 13.38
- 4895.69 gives 12.69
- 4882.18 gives 11.66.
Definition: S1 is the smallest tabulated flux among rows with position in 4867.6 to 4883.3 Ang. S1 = 10.64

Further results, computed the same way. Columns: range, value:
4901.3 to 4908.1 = 12.26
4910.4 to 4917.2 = 13.38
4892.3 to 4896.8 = 11.31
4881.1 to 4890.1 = 11.33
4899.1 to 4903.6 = 12.77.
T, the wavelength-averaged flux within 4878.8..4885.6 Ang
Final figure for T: 11.3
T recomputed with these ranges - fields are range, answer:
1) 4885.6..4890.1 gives 11.6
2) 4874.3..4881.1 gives 11.4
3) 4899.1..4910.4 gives 13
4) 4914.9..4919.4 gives 13.1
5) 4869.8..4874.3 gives 11.5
